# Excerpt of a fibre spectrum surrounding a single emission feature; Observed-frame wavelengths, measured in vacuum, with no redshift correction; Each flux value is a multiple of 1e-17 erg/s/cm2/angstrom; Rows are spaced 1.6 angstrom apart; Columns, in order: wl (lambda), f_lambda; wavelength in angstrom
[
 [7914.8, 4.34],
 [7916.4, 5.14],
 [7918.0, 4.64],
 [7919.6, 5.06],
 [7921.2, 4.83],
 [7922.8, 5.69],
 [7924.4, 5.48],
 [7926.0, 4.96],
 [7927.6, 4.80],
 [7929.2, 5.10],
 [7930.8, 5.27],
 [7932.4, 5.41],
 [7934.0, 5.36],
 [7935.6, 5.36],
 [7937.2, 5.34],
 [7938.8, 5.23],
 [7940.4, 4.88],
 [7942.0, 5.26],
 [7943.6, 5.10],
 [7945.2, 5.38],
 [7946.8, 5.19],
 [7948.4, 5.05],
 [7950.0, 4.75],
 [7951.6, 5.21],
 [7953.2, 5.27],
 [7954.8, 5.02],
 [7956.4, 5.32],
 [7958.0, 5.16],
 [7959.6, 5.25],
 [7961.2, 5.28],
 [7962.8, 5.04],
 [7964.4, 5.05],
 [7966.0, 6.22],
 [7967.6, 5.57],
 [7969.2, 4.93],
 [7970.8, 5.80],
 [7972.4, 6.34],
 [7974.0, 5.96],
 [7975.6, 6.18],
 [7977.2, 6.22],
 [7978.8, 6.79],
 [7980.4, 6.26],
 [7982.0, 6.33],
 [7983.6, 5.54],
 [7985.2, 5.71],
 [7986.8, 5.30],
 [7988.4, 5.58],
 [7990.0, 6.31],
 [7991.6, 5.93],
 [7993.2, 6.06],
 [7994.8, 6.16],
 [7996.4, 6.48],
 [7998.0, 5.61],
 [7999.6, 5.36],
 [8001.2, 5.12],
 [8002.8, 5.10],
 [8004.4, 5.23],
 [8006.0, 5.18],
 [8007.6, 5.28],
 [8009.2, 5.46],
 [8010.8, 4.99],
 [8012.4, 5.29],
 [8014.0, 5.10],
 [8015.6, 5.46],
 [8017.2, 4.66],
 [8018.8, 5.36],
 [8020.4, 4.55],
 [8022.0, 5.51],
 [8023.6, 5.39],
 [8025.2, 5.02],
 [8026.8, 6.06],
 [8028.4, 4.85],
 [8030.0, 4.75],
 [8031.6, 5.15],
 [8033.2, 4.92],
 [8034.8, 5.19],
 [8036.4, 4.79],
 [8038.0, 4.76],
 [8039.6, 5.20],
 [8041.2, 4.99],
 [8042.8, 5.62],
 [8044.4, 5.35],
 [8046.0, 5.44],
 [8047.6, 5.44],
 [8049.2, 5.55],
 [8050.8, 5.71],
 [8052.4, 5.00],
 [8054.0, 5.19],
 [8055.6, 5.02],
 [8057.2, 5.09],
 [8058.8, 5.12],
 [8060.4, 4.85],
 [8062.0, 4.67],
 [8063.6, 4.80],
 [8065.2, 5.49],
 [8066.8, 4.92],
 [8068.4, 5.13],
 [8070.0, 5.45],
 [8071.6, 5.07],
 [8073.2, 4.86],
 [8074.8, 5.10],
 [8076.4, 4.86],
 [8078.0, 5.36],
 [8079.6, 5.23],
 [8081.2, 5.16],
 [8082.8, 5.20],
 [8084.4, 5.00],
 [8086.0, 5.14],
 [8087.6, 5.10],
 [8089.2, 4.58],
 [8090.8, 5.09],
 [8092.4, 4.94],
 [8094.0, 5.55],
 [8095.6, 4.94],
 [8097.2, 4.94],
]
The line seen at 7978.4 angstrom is [S II]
